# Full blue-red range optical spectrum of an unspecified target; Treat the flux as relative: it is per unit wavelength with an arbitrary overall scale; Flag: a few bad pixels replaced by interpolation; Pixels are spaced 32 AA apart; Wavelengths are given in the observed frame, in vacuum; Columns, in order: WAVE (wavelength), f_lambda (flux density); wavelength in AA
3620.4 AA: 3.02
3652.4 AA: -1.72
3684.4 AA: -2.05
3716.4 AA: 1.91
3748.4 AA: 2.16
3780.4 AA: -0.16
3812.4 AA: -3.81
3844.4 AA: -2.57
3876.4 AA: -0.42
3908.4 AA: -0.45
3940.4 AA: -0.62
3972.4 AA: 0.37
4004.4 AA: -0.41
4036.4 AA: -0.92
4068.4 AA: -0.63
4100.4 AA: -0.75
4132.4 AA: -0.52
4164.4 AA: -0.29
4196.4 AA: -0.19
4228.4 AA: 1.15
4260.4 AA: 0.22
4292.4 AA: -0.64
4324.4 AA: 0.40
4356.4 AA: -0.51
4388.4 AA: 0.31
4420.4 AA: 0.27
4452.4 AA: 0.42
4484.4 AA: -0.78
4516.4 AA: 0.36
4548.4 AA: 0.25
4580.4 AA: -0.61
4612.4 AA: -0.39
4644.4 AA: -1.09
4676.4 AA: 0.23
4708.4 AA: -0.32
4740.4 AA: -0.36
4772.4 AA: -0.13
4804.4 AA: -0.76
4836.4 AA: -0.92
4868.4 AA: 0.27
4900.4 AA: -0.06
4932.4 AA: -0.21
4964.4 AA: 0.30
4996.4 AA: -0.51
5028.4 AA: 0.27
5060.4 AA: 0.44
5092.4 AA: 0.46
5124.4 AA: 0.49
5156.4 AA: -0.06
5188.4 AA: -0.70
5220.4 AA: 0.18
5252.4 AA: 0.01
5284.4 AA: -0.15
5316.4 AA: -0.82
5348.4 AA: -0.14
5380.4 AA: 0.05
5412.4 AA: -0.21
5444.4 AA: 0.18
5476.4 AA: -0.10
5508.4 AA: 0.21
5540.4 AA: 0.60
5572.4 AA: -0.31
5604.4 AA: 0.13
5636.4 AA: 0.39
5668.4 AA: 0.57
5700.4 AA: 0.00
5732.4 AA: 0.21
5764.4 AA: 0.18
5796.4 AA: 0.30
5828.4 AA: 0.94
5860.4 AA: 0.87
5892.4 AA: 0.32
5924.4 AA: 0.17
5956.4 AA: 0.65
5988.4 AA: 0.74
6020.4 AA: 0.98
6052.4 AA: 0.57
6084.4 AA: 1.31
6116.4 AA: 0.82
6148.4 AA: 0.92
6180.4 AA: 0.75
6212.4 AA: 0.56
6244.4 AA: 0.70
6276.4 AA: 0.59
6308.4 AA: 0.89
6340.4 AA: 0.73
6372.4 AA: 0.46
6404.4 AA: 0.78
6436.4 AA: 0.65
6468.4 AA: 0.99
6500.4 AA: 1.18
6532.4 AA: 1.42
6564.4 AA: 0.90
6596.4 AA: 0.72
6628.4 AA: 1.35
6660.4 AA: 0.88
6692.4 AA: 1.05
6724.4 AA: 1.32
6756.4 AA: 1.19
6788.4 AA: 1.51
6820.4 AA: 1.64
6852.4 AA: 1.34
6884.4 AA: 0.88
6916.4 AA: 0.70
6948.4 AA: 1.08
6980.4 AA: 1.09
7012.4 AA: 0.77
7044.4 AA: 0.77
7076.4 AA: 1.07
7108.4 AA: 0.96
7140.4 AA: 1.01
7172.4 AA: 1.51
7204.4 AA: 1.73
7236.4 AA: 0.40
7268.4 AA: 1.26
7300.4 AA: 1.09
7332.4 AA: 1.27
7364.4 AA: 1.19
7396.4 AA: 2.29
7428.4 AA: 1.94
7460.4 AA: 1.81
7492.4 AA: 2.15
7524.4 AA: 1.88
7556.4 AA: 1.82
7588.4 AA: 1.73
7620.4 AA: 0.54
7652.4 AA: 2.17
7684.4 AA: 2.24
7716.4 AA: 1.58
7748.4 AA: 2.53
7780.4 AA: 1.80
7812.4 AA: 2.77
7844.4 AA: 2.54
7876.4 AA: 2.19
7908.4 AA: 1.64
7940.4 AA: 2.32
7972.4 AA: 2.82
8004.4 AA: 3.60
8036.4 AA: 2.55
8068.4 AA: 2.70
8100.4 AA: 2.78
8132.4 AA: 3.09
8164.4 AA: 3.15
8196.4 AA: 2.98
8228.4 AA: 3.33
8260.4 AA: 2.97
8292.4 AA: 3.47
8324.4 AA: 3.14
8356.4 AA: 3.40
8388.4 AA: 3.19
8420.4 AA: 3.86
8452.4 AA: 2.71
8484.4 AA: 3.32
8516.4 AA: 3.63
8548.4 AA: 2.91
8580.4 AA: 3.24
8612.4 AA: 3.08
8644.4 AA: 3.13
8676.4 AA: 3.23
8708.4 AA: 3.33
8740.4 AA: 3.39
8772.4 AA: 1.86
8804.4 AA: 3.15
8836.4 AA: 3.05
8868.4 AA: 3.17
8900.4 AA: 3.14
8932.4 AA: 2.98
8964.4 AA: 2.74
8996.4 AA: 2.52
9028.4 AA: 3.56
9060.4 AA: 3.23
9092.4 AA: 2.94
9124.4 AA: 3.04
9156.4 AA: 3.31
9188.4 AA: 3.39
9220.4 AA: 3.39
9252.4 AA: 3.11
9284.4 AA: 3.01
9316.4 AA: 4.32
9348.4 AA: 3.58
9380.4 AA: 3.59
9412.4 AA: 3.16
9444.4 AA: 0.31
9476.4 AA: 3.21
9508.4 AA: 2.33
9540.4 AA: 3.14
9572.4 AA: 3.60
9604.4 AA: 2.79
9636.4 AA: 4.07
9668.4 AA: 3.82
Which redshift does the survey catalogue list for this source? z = 0.84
